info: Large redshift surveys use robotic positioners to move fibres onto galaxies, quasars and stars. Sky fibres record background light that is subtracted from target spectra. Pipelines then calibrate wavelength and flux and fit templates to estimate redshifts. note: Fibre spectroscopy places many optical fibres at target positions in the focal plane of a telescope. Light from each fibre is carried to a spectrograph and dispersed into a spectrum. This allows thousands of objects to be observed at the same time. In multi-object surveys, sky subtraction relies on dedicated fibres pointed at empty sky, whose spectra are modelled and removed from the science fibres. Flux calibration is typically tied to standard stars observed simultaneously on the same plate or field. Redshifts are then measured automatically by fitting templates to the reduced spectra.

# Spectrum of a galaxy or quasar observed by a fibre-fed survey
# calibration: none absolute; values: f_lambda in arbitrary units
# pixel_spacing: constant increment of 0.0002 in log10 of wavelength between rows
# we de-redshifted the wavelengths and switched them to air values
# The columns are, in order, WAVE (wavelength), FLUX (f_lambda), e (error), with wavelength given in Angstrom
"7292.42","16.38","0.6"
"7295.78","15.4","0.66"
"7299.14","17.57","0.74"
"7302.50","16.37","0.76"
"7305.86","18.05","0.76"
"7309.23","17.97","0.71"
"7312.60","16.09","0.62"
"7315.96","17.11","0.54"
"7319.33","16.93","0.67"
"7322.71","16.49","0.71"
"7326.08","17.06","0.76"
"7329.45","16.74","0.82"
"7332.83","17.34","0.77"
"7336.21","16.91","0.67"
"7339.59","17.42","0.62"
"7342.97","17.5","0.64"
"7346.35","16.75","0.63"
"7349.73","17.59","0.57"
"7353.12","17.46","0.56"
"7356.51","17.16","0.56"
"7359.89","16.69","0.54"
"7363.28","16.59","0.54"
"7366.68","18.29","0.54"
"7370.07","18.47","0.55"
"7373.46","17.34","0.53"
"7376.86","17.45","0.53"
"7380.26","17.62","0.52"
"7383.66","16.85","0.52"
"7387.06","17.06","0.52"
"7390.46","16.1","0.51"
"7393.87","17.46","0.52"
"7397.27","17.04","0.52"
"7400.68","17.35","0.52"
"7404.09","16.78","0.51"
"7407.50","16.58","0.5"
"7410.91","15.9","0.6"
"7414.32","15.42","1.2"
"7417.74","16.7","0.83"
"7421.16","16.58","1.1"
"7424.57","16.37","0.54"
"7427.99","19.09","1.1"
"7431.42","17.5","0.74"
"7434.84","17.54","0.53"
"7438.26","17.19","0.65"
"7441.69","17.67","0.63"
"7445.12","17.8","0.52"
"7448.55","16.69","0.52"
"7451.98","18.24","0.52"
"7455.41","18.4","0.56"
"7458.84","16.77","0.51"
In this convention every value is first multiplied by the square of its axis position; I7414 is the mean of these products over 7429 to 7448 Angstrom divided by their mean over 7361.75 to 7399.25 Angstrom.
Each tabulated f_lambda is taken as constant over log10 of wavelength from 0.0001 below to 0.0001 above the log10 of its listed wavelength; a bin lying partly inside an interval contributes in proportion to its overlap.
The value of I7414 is 1.03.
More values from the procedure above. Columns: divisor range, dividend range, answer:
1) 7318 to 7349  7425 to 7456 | 1.07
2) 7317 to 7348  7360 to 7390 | 1.03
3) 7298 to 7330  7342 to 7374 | 1.03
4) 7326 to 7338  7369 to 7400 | 1.03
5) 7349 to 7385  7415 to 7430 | 0.99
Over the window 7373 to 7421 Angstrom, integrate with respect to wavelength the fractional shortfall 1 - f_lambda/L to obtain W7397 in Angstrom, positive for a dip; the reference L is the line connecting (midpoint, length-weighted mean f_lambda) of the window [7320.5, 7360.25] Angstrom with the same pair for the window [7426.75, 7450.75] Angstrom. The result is 1.62 Angstrom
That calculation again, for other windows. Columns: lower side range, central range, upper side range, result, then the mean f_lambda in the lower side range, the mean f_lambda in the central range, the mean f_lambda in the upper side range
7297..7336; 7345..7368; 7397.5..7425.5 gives -0.55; 17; 17.2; 16.5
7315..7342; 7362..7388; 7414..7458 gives -0.48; 17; 17.5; 17.4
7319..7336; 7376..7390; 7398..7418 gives -0.45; 16.9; 17.1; 16.5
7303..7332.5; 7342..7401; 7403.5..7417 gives -2.62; 17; 17.3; 16.2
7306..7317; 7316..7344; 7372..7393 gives 0.20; 17.2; 17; 17.1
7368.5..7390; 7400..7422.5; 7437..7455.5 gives 1.36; 17.4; 16.4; 17.6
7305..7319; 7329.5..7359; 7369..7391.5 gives 0.04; 17.2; 17.2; 17.3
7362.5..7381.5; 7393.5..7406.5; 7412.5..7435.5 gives 0.16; 17.7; 17.1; 17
